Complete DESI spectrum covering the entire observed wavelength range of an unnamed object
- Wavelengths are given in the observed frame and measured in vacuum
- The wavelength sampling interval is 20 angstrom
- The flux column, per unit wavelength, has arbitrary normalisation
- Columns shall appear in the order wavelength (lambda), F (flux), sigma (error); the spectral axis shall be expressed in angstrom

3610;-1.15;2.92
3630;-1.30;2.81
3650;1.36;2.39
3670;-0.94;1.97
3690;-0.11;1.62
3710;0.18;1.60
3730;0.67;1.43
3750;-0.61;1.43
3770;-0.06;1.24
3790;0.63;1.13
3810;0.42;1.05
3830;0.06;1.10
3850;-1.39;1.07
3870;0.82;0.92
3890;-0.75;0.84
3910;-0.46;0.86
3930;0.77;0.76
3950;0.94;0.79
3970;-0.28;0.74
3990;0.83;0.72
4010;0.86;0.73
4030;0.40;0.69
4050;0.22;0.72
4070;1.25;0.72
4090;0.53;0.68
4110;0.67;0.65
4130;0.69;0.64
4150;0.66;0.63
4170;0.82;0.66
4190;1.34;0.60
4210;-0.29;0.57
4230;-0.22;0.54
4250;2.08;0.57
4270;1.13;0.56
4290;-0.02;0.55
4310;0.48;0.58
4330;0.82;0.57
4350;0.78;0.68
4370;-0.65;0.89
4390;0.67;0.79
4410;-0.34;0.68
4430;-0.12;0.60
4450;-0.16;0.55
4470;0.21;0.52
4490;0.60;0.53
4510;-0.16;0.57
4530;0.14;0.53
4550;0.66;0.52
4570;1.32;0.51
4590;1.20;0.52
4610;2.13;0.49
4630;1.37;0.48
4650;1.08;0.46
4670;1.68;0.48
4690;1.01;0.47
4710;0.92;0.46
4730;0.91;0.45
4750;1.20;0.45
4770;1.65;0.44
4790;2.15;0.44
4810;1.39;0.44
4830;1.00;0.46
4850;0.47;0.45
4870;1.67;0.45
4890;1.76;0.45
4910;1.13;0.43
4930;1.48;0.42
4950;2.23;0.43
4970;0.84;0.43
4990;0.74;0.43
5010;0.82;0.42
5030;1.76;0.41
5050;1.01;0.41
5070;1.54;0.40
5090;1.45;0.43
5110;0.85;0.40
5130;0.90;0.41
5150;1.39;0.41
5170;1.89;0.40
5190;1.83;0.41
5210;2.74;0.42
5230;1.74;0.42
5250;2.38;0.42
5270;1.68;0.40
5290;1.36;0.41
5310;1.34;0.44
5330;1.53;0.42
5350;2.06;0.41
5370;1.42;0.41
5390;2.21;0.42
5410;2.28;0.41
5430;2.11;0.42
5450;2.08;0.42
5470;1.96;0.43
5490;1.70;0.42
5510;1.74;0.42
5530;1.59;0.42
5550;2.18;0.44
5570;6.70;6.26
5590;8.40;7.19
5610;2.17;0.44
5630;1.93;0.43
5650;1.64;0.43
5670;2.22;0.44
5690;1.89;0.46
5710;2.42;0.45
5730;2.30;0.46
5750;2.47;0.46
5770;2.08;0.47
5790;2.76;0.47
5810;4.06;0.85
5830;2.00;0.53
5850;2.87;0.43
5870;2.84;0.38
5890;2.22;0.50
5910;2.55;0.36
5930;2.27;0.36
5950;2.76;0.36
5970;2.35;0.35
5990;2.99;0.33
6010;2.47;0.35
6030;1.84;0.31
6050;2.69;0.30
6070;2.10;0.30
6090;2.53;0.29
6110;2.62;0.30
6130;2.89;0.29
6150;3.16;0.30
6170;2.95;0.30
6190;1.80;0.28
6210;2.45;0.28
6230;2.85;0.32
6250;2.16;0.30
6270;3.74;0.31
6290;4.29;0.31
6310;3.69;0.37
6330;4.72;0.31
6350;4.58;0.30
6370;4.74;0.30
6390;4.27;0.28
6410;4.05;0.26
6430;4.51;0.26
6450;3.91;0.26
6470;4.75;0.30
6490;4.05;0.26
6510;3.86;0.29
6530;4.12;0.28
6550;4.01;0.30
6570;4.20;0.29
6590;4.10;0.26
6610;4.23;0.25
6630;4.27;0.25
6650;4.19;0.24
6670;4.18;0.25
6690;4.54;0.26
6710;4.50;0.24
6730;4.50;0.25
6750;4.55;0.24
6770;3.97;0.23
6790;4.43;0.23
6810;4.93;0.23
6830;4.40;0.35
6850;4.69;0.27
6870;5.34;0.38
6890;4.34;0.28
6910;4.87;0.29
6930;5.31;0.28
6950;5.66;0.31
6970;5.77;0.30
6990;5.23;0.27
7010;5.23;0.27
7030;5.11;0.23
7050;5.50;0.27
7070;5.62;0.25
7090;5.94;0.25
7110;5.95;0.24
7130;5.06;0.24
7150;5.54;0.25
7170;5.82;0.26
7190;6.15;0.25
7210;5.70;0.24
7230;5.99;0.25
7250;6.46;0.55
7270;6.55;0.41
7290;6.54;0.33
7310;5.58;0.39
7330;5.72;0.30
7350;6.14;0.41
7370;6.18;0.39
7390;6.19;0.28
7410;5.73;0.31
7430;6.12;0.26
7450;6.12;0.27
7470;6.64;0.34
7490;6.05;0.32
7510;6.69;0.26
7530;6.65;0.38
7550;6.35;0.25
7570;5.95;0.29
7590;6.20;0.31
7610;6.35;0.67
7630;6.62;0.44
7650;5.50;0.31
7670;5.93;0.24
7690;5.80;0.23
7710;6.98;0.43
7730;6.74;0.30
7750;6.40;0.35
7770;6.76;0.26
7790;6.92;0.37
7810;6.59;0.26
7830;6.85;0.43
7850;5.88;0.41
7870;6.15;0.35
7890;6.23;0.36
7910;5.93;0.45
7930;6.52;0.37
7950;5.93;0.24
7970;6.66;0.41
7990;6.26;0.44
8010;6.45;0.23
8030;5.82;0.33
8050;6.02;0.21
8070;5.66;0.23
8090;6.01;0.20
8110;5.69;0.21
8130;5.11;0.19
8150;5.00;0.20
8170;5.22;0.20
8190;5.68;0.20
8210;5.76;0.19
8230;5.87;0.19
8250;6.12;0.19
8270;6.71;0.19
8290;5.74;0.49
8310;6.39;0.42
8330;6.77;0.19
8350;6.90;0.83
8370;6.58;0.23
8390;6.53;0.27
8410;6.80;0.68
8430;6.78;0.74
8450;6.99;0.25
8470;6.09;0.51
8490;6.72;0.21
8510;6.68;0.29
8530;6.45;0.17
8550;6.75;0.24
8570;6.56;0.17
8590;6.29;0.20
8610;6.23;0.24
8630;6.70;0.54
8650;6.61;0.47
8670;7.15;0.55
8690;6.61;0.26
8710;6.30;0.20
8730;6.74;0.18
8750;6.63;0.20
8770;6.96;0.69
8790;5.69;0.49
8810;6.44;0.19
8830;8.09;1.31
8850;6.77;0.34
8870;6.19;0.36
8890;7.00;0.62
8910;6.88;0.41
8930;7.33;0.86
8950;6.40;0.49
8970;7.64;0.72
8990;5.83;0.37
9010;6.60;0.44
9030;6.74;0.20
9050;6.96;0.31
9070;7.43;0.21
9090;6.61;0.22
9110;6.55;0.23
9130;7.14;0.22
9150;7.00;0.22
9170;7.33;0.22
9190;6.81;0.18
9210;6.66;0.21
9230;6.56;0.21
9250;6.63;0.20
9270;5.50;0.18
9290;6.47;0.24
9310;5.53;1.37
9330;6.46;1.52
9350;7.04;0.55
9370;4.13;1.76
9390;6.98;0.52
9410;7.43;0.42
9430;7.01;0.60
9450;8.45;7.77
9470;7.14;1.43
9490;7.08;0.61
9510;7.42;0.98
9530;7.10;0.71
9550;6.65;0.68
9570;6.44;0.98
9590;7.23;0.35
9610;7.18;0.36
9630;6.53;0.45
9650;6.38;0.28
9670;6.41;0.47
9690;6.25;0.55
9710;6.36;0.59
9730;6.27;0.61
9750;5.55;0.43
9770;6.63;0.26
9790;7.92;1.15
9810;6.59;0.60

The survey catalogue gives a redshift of 0.574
